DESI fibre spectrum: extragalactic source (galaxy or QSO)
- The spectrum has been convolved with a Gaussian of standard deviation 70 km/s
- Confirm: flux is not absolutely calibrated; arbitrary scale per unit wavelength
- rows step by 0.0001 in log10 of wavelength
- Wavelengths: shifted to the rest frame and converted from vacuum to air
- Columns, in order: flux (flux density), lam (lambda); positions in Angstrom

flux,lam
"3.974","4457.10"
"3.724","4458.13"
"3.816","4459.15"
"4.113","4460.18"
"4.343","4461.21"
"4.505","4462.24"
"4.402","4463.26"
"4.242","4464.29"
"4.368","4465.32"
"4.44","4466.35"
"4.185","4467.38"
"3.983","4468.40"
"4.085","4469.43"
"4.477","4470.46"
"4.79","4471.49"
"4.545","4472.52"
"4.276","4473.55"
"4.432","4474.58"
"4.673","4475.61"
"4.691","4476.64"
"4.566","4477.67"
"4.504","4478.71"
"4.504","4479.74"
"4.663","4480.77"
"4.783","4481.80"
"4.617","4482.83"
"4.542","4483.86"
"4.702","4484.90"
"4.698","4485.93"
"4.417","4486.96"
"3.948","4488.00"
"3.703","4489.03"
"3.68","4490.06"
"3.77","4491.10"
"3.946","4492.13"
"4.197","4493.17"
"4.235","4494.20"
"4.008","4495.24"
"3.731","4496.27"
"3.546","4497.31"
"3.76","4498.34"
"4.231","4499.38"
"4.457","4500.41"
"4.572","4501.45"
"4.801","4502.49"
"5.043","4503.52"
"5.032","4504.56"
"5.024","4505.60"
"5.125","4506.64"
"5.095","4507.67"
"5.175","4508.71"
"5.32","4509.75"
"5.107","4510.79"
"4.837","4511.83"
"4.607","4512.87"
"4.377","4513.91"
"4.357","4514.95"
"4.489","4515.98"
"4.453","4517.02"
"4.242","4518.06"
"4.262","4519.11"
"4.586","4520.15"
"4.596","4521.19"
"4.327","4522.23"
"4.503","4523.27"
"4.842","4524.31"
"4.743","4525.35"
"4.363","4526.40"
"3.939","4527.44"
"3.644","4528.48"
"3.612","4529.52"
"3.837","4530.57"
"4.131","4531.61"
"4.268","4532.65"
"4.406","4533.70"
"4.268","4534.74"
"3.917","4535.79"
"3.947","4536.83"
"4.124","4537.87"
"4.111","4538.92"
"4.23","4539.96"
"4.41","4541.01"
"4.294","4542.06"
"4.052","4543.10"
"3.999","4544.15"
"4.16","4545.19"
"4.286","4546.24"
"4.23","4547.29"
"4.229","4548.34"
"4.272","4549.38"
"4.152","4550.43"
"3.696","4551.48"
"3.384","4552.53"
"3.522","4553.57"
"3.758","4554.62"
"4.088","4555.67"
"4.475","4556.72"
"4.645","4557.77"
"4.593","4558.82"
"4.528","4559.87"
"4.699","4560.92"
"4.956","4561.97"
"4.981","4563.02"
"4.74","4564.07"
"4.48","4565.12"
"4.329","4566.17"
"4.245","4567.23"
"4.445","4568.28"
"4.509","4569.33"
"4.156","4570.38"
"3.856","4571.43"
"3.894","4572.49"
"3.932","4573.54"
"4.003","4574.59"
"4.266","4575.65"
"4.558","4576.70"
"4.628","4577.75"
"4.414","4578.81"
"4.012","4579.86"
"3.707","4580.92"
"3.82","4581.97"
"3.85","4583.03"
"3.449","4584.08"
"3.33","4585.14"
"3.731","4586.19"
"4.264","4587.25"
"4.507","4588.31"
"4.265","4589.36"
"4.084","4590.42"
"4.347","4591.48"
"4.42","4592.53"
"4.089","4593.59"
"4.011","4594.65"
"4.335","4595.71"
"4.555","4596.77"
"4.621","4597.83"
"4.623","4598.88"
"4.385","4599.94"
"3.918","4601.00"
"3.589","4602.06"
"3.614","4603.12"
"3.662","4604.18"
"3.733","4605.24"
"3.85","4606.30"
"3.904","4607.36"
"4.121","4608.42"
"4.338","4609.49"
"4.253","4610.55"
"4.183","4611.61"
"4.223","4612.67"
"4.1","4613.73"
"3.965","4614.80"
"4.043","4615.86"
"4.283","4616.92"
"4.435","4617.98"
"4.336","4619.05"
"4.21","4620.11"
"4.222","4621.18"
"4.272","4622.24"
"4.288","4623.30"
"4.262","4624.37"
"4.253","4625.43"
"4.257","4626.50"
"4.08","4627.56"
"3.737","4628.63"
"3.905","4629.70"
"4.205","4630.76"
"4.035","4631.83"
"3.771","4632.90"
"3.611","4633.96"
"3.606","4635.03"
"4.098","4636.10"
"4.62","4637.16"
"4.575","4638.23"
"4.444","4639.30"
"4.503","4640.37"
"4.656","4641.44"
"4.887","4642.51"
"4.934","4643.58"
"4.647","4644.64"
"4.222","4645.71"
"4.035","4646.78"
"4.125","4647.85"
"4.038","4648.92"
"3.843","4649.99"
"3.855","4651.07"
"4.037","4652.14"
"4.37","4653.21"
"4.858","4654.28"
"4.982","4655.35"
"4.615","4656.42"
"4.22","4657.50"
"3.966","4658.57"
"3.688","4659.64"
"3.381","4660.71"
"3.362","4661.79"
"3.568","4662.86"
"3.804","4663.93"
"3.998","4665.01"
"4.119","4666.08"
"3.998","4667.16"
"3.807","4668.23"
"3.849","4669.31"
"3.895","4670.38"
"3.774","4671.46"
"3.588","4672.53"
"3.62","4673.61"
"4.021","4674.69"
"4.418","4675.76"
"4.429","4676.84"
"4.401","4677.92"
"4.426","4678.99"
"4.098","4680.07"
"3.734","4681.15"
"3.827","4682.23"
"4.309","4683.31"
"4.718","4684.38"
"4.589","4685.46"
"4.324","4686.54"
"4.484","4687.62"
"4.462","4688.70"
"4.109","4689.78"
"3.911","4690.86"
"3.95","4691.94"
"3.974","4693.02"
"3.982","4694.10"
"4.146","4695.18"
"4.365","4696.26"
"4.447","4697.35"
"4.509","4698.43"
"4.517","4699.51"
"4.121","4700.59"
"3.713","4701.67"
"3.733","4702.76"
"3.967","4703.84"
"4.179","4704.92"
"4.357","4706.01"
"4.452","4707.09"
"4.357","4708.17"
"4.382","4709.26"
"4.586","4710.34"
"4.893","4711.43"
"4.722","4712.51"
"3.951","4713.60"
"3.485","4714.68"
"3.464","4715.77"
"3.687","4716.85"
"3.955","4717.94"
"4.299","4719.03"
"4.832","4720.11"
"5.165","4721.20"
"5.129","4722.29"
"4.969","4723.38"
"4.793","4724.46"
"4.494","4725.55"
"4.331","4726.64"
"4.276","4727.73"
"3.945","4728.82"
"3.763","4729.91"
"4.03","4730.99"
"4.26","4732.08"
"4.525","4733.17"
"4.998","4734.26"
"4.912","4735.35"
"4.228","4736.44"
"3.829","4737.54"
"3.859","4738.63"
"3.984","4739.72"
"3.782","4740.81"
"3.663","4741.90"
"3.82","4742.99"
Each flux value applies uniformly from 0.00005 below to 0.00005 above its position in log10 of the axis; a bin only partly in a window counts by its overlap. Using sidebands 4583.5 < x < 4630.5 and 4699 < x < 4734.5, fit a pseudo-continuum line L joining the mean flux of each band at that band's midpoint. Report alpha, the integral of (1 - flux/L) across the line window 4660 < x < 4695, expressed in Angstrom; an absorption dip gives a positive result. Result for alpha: 1.7 Angstrom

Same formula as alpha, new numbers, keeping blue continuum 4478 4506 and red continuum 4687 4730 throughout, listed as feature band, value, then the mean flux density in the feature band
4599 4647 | 1.5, 4.17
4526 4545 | 1.0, 4.09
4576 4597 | 1.0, 4.11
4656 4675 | 2.0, 3.84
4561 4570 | -0.6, 4.58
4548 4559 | 0.7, 4.06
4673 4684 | 0.4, 4.13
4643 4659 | -0.1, 4.32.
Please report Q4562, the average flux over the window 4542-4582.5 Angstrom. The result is 4.23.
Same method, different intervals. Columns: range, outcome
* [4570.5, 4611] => 4.08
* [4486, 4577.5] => 4.31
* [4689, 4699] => 4.16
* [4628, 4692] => 4.14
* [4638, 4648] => 4.52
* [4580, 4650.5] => 4.14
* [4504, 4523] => 4.72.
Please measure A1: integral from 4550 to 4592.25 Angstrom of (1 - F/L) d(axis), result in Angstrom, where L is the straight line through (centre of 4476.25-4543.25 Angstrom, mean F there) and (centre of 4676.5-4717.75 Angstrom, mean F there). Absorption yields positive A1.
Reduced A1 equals 1.4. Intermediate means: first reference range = 4.38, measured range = 4.18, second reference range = 4.2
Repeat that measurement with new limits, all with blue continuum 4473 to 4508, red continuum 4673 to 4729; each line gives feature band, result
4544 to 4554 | 0.85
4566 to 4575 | 0.43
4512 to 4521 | -0.11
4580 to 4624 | 2.42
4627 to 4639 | 0.79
